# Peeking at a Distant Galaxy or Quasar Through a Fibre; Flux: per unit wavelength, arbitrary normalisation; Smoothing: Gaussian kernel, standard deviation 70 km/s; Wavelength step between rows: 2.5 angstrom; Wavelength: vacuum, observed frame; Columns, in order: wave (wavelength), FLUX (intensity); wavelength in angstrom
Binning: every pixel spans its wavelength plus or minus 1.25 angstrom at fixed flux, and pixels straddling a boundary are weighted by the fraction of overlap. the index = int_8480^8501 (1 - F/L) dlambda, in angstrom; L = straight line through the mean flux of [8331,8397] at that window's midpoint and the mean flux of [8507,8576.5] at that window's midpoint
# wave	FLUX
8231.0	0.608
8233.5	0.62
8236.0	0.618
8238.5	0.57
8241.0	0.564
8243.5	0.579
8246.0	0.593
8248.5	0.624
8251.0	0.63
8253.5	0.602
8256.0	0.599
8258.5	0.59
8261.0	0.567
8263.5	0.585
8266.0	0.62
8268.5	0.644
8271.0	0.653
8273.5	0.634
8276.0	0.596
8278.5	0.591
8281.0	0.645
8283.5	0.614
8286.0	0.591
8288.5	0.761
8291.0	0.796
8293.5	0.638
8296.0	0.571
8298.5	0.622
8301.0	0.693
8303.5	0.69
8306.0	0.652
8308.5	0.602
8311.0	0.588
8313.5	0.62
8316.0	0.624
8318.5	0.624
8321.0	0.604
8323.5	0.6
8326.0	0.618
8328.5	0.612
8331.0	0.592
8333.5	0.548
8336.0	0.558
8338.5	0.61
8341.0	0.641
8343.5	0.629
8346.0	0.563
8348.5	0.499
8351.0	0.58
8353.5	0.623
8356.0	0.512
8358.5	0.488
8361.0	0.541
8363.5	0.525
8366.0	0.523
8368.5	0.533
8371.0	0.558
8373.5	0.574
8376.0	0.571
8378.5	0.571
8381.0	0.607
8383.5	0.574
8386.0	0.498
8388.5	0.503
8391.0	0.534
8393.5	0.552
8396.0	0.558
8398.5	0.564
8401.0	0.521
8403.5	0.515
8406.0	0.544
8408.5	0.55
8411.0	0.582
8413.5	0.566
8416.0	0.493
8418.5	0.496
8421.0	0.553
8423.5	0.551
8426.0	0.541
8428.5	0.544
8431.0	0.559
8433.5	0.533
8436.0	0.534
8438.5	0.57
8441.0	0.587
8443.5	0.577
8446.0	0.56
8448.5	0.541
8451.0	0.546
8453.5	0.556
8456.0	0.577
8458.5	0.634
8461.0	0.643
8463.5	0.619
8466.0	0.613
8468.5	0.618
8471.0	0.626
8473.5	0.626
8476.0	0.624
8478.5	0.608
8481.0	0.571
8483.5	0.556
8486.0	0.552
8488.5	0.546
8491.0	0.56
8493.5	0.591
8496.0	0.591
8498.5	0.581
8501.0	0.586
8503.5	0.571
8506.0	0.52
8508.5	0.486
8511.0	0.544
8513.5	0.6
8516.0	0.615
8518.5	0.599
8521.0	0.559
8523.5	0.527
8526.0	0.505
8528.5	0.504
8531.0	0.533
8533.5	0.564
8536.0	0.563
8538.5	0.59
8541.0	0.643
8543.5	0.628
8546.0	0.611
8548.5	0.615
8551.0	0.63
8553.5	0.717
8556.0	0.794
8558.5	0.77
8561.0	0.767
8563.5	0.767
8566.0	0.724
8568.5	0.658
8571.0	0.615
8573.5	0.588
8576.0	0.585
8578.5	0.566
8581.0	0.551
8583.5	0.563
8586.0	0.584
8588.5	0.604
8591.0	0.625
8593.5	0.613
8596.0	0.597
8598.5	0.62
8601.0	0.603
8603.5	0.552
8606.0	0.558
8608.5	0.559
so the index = 1.1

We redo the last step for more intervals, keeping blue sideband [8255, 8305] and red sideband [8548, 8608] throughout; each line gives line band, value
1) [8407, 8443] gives 4.97 angstrom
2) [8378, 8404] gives 3.68 angstrom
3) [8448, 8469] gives 1.33 angstrom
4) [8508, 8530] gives 2.93 angstrom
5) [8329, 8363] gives 3.60 angstrom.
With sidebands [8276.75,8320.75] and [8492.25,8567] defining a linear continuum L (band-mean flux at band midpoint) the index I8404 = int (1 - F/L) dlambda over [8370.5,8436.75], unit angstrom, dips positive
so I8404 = 8.5 angstrom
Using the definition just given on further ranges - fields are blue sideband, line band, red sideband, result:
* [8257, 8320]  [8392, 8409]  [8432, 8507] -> 1.62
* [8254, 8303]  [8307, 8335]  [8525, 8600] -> 1.25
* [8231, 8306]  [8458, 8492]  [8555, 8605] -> 1.77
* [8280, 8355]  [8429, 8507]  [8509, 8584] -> 4.73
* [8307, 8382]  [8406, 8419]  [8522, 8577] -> 1.21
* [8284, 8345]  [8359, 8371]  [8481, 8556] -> 1.66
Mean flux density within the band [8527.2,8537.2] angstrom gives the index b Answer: 0.541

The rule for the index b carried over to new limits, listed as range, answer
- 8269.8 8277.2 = 0.628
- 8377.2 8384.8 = 0.583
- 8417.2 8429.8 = 0.537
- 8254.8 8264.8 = 0.585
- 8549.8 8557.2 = 0.714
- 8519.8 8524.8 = 0.542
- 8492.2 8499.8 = 0.587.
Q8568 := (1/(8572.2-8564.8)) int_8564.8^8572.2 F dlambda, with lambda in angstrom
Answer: 0.666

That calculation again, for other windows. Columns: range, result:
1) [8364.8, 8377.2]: 0.552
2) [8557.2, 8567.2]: 0.757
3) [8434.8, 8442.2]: 0.564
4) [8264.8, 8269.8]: 0.632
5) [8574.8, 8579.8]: 0.575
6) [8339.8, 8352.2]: 0.582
